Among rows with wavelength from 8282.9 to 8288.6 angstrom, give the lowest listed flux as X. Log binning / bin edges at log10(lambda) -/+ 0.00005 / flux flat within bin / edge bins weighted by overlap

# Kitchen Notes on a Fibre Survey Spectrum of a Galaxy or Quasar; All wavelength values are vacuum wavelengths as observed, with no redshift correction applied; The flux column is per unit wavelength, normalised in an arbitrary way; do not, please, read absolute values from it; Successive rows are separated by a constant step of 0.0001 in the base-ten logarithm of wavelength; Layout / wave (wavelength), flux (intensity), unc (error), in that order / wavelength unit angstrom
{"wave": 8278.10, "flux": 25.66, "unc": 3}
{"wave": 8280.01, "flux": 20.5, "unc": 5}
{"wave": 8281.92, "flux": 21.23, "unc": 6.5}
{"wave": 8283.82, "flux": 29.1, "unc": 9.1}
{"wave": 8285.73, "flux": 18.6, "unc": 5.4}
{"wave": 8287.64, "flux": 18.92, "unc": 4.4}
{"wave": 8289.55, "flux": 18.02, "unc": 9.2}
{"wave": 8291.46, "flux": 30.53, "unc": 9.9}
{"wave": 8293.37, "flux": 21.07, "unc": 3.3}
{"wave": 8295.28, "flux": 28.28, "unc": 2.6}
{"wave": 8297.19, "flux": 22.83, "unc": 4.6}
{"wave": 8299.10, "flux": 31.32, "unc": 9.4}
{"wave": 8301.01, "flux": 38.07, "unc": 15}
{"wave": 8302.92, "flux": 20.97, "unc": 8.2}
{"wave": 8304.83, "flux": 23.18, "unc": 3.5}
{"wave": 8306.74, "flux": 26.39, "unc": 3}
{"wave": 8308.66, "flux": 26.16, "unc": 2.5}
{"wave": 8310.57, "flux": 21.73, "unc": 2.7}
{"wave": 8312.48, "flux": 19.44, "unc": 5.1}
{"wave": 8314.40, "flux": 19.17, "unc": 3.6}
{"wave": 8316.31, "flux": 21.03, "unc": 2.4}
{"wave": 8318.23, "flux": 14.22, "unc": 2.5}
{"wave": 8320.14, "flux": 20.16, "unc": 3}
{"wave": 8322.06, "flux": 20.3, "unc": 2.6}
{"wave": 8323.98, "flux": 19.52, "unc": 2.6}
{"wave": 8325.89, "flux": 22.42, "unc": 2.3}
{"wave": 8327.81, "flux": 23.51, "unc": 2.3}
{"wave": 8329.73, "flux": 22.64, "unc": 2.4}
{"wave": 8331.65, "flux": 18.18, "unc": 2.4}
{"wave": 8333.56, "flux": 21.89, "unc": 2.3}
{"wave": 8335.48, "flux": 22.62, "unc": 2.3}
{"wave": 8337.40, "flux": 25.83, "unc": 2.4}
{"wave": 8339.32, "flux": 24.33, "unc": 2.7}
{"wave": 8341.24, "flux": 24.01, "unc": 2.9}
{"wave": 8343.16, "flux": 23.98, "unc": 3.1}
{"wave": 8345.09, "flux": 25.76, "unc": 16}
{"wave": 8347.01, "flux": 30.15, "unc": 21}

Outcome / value 18.6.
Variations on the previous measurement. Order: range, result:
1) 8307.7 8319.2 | 14.22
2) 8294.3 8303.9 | 20.97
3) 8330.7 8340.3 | 18.18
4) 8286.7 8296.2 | 18.02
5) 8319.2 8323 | 20.16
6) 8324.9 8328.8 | 22.42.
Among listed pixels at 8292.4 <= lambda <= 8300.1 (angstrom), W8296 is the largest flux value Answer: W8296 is 31.32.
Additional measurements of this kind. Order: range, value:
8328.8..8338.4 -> 25.83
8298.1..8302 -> 38.07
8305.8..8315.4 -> 26.39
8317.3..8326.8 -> 22.42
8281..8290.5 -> 29.1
